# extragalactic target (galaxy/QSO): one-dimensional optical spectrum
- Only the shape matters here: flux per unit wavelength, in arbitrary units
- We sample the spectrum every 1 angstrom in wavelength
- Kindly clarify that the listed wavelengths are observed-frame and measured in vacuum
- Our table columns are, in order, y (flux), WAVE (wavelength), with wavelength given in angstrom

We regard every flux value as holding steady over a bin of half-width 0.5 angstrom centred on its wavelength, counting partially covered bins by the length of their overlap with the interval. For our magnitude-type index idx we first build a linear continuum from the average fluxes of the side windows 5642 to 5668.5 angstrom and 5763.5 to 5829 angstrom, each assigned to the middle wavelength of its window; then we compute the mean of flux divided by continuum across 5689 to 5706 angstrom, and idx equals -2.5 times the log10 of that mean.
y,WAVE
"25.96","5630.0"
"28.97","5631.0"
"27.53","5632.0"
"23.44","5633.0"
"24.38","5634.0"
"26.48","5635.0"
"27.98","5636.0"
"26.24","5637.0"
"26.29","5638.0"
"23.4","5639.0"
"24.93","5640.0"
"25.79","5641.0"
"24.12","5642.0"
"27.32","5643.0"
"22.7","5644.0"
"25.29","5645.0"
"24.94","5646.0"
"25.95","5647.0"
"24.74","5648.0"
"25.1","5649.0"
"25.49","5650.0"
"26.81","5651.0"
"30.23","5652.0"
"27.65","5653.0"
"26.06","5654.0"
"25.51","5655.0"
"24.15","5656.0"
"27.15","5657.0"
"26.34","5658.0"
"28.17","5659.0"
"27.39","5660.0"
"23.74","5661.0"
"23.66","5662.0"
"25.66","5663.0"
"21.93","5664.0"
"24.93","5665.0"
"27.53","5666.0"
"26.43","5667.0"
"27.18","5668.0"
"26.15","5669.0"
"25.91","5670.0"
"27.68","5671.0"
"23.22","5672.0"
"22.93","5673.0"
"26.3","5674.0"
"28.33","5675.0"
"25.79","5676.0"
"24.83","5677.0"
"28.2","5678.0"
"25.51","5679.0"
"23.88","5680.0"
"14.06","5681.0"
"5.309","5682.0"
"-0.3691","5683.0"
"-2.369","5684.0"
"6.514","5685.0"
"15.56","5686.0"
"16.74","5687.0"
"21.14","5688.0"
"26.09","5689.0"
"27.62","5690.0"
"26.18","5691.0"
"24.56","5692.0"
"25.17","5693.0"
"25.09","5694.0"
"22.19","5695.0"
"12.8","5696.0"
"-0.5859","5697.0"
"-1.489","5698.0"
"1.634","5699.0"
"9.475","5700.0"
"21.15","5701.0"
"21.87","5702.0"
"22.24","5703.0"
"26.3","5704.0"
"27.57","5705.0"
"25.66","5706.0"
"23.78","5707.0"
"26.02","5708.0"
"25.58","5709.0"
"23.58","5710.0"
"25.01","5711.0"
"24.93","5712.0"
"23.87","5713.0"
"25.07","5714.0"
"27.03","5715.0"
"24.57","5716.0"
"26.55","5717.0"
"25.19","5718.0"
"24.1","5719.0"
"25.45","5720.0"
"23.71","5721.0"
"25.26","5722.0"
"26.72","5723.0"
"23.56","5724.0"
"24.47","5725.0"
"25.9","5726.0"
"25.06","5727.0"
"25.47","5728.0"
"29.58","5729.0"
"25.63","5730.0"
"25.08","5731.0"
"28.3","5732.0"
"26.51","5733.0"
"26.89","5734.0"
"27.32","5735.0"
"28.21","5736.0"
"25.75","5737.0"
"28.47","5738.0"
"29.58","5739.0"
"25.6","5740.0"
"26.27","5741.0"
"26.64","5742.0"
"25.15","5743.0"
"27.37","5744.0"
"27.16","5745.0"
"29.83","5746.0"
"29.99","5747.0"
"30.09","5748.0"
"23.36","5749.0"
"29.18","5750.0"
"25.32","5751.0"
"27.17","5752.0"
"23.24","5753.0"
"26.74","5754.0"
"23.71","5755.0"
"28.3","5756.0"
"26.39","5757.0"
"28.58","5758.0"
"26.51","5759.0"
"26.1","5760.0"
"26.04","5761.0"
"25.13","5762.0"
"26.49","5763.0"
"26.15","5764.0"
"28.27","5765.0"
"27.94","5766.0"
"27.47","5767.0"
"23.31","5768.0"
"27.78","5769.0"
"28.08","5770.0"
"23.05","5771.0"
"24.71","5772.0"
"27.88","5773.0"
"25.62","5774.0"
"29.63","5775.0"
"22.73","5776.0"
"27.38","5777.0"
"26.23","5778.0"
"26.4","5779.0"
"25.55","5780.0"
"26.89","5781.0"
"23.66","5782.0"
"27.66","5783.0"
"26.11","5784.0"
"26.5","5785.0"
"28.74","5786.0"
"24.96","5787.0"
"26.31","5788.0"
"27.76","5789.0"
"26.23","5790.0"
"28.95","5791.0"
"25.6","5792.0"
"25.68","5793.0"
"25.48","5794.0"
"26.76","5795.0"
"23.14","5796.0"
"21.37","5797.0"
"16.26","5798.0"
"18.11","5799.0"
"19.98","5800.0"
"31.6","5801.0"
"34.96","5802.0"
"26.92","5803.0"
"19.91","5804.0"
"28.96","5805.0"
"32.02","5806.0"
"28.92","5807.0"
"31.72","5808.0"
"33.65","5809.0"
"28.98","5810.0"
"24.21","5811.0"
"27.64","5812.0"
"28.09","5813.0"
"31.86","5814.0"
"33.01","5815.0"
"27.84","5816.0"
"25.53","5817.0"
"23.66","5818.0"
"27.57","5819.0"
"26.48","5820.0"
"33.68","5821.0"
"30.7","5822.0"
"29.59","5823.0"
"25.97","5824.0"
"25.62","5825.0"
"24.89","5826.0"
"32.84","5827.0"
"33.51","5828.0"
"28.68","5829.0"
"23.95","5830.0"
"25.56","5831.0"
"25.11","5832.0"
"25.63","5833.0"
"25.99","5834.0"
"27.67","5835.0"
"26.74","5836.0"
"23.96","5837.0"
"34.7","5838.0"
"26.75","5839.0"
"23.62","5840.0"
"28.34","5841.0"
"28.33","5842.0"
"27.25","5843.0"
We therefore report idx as 0.37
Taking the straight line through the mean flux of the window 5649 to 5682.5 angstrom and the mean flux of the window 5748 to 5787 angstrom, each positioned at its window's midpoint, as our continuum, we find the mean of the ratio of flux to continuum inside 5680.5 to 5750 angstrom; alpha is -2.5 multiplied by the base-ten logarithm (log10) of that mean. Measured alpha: 0.15 mag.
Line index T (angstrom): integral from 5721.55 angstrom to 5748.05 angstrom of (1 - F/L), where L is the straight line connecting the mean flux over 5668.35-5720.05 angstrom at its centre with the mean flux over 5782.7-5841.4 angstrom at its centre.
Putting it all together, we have -4.5 angstrom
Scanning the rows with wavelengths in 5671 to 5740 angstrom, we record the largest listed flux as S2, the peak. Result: 29.58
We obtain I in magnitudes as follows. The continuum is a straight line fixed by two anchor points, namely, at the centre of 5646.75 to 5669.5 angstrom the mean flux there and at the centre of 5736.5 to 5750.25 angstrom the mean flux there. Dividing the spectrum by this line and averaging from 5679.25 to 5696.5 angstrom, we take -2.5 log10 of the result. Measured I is 0.471 mag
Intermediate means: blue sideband 26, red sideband 27.4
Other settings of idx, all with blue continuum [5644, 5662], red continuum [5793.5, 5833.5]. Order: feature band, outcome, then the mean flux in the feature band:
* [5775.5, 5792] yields 0.03 mag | 26.4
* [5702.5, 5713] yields 0.06 mag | 25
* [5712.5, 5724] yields 0.06 mag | 25.2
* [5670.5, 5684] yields 0.27 mag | 20.3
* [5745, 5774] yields 0.01 mag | 26.7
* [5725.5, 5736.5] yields 0.00 mag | 26.7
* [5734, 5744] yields -0.01 mag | 27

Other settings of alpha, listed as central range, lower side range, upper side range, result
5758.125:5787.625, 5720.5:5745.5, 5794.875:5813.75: 0.01 mag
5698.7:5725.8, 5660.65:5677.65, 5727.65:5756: 0.12 mag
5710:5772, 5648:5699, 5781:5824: -0.08 mag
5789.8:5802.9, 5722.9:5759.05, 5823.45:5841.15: 0.09 mag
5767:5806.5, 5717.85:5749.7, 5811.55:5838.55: 0.06 mag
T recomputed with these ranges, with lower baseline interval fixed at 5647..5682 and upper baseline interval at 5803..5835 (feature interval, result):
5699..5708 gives 1.6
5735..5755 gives -0.2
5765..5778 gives 0.4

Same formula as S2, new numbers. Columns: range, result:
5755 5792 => 29.63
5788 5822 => 34.96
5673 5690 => 28.33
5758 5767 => 28.58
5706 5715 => 27.03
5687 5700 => 27.62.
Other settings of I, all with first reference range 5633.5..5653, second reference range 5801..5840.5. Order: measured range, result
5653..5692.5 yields 0.16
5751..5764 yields 0.05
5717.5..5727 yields 0.08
